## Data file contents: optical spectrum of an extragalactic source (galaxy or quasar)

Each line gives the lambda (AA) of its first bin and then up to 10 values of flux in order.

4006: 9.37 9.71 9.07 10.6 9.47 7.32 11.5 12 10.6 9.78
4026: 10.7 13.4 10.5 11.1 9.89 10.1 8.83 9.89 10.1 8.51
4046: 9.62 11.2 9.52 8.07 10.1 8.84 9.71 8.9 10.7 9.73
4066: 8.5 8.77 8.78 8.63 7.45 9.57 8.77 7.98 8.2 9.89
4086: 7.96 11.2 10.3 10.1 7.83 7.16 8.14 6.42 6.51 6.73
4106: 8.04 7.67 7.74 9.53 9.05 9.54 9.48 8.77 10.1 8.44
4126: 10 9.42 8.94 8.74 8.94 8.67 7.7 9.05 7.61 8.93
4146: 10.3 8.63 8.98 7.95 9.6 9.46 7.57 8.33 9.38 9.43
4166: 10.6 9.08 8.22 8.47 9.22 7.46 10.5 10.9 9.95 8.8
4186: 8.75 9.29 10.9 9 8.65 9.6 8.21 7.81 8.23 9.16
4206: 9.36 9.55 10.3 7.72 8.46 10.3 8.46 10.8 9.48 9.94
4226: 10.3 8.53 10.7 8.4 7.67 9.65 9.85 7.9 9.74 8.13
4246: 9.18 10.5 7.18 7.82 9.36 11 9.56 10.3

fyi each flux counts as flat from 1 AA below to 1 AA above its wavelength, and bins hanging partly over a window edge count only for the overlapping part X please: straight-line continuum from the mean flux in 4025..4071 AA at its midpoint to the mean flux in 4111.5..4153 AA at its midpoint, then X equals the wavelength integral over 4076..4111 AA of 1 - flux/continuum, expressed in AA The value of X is 3.9 AA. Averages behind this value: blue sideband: 9.8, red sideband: 8.98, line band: 8.31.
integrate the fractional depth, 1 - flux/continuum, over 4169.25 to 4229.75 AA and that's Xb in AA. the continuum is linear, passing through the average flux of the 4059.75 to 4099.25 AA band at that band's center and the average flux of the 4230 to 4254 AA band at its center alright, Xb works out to -2.6 AA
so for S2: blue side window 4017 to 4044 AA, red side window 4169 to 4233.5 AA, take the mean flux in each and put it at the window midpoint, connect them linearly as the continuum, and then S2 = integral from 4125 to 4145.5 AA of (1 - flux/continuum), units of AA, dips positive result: 1.9 AA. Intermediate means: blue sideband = 10.6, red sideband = 9.22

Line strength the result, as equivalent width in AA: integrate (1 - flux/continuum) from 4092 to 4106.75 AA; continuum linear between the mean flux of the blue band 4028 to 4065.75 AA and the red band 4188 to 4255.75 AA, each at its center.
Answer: 3.3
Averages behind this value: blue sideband 9.81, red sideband 9.14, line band 7.44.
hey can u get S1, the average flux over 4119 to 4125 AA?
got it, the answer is 9.1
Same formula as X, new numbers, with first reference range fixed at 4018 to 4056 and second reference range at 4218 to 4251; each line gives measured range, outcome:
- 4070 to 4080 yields 1.46 AA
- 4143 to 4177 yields 2.41 AA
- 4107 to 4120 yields 1.32 AA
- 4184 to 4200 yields 0.59 AA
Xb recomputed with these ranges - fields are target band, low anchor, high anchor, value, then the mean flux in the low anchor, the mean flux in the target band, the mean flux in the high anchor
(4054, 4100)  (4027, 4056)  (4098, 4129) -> 1.7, 10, 8.93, 8.48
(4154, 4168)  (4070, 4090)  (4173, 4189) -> 0.2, 8.92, 9.16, 9.36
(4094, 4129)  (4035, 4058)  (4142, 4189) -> 3.4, 9.53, 8.38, 9.09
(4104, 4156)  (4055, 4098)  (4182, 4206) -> 0.9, 8.98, 8.84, 9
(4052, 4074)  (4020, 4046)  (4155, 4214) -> 2.1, 10.3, 9.13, 9.09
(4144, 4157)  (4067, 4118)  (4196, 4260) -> -0.5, 8.5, 9.14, 9.16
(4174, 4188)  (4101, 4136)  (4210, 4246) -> -0.6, 8.68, 9.37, 9.21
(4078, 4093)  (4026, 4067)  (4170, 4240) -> 0.6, 9.88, 9.34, 9.21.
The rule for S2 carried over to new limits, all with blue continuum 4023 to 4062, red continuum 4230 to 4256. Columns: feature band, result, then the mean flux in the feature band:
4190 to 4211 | 0.2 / 9.08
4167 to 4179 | 0.6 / 8.83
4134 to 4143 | 1.1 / 8.33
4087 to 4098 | 0.6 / 9.21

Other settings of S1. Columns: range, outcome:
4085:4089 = 9.58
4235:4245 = 9.05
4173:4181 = 9.52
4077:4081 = 8.38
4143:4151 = 9.21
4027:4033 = 11.7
